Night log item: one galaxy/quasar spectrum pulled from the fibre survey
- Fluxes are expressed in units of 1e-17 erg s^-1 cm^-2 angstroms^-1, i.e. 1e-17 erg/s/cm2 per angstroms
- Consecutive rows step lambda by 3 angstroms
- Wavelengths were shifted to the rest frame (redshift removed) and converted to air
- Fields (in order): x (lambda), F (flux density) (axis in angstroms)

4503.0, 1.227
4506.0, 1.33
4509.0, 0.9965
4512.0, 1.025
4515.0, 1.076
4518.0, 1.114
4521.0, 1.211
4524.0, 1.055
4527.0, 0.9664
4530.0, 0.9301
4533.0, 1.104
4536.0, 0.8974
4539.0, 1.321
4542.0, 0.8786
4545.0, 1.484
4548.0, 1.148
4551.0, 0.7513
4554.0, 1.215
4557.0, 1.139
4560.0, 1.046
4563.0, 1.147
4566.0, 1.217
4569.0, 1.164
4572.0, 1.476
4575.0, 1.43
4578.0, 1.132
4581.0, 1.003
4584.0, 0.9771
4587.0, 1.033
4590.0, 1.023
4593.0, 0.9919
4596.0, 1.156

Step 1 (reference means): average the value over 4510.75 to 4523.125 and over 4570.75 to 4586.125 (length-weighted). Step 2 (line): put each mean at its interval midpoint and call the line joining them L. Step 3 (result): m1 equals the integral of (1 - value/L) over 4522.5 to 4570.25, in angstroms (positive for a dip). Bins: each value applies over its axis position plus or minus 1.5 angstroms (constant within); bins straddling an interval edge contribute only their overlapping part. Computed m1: 2.4 angstroms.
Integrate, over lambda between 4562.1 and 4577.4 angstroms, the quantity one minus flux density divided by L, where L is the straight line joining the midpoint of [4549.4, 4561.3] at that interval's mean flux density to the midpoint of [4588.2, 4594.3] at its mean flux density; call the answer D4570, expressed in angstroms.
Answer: -3.8 angstroms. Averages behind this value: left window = 1.04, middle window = 1.28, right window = 1.01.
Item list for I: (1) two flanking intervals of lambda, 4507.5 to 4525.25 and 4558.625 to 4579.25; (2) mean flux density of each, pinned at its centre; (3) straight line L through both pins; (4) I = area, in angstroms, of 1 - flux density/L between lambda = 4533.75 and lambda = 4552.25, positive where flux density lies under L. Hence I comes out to 1.1 angstroms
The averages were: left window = 1.08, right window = 1.23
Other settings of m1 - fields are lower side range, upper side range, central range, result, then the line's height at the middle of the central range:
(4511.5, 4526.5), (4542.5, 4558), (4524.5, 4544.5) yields 1.3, 1.11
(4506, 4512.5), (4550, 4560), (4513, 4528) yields -0.2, 1.07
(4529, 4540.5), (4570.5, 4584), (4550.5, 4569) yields 0.9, 1.16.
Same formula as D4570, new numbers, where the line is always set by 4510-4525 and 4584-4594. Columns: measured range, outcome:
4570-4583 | -2.8 angstroms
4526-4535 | 0.7 angstroms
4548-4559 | 0.0 angstroms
